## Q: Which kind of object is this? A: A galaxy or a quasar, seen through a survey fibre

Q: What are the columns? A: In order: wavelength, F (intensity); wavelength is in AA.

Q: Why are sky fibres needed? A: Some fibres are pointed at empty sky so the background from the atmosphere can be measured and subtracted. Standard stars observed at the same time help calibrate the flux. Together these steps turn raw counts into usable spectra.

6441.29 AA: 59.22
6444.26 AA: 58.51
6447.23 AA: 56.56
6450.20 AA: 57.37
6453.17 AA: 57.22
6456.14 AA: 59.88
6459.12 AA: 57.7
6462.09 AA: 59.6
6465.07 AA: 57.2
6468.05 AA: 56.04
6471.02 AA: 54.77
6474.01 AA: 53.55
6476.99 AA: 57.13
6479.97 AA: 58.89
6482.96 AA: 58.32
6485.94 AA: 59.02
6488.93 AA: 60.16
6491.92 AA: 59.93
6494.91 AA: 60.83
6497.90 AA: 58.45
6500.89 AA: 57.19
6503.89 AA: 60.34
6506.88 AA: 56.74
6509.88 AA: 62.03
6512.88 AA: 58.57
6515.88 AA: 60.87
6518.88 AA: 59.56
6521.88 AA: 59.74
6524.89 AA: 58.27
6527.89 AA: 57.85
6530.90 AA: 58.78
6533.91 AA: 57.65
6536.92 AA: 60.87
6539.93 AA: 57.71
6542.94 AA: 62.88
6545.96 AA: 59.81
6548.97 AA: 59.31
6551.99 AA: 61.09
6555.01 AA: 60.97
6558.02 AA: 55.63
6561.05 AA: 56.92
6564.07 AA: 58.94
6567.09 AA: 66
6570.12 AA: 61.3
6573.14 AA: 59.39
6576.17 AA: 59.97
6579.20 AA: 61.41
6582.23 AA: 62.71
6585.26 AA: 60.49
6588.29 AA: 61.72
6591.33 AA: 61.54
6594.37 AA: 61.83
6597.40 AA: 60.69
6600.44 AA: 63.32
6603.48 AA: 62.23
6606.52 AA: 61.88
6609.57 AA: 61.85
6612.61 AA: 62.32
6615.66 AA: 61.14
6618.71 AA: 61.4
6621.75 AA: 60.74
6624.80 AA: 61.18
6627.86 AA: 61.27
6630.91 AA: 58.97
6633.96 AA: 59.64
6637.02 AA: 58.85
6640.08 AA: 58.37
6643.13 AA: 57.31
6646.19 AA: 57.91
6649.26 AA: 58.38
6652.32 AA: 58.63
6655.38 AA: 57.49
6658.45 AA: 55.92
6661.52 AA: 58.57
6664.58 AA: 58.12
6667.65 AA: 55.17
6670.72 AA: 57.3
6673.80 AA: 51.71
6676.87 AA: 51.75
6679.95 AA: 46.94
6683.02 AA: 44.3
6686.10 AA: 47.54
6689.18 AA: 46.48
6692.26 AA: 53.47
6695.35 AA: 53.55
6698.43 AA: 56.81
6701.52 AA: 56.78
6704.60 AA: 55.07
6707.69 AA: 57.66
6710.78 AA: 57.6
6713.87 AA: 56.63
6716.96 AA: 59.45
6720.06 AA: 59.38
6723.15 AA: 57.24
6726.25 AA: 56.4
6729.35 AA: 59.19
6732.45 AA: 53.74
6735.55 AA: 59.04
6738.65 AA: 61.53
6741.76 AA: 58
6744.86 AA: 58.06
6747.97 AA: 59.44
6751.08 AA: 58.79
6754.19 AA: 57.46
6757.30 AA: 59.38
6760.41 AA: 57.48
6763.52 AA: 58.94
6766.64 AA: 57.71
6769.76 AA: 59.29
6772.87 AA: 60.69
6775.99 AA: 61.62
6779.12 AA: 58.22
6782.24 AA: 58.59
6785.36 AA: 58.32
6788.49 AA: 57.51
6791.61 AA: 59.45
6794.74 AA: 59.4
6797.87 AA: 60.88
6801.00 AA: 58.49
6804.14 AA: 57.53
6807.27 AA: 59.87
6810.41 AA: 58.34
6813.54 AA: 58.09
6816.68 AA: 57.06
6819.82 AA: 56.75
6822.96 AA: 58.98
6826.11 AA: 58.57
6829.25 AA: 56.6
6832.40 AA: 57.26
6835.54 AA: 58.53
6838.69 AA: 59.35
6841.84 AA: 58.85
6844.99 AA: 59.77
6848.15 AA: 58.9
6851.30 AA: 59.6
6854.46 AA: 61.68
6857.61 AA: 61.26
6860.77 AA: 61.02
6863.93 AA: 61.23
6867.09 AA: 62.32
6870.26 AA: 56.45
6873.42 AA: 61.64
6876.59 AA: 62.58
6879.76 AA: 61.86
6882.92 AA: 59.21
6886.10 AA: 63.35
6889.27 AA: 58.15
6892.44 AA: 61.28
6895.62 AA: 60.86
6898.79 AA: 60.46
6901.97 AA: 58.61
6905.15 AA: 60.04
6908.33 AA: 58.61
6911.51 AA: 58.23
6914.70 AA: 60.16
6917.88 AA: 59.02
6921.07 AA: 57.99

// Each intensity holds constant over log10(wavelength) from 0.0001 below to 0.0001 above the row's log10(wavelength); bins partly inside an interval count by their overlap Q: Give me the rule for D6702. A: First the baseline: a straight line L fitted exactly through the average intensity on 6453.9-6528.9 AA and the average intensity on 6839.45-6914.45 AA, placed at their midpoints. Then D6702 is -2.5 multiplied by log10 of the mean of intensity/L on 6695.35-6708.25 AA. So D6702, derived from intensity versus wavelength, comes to 0.06 mag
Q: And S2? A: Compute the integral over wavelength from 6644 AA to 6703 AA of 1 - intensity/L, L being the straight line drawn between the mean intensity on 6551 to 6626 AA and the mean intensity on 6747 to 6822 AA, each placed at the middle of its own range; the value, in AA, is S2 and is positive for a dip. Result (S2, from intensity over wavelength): 5.9 AA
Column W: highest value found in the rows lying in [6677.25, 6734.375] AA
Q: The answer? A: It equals 59.45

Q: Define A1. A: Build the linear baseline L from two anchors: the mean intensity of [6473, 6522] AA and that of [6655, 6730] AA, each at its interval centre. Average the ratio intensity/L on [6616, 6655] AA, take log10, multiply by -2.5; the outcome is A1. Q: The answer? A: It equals -0.06 mag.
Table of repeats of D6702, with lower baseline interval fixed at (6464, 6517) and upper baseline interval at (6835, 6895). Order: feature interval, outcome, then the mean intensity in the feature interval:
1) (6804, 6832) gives 0.040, 58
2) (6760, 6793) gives 0.018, 58.9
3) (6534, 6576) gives -0.024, 60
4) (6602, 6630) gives -0.044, 61.5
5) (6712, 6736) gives 0.038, 57.6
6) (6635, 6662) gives 0.024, 57.9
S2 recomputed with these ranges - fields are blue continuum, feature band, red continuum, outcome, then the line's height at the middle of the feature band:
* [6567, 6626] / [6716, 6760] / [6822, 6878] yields 1.6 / 60.5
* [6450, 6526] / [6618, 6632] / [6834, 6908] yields -0.4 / 59.1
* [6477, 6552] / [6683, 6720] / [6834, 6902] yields 3.4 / 59.9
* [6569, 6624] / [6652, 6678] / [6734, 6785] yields 1.9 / 60.4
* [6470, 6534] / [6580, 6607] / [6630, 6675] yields -1.8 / 57.9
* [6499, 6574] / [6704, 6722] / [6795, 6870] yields 0.5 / 59.3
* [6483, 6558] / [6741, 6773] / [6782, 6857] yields 0.2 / 58.9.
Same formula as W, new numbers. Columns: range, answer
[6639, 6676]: 58.63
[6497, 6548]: 62.88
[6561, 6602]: 66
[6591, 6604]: 63.32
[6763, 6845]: 61.62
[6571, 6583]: 62.71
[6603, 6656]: 62.32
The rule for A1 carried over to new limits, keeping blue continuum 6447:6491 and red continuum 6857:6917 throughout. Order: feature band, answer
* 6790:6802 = 0.00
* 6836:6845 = 0.02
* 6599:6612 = -0.07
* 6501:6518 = -0.03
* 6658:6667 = 0.03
